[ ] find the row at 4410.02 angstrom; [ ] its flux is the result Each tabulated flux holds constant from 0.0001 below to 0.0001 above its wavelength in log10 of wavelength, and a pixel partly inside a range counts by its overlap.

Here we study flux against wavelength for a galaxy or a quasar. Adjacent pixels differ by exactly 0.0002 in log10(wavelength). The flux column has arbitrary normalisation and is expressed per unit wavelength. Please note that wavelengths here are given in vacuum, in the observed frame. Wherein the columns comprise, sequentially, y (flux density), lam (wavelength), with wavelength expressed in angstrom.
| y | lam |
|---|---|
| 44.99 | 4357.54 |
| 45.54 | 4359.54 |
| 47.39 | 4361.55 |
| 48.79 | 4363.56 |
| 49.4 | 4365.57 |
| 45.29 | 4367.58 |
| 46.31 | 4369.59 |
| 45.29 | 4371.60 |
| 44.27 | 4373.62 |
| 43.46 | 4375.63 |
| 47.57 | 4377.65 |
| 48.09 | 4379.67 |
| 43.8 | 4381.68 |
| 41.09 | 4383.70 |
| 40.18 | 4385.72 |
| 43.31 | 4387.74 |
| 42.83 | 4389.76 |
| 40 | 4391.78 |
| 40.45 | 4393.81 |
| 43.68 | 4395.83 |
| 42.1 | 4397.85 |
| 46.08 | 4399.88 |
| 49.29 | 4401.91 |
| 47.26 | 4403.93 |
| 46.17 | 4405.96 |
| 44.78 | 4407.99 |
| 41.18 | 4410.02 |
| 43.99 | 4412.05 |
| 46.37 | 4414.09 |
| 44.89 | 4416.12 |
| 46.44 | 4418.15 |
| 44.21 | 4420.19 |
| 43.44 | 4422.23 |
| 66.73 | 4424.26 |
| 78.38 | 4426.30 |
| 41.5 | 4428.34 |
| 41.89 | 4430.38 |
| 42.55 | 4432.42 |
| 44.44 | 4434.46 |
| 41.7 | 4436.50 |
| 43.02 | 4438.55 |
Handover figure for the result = 41.18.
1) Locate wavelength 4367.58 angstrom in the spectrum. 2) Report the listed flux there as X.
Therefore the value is 45.29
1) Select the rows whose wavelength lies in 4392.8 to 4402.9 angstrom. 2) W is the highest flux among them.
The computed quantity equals 49.29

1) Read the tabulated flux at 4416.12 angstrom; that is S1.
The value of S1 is 44.89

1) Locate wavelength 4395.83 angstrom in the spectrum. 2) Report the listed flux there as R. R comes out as 43.68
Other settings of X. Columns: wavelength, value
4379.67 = 48.09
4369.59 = 46.31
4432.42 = 42.55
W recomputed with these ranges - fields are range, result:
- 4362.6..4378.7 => 49.4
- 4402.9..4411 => 47.26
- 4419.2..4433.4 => 78.38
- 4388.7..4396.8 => 43.68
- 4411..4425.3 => 66.73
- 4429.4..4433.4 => 42.55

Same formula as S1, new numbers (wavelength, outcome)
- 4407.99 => 44.78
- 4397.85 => 42.1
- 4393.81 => 40.45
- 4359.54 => 45.54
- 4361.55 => 47.39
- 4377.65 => 47.57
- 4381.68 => 43.8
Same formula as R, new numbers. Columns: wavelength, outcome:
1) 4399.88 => 46.08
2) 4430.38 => 41.89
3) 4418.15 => 46.44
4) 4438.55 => 43.02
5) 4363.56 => 48.79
